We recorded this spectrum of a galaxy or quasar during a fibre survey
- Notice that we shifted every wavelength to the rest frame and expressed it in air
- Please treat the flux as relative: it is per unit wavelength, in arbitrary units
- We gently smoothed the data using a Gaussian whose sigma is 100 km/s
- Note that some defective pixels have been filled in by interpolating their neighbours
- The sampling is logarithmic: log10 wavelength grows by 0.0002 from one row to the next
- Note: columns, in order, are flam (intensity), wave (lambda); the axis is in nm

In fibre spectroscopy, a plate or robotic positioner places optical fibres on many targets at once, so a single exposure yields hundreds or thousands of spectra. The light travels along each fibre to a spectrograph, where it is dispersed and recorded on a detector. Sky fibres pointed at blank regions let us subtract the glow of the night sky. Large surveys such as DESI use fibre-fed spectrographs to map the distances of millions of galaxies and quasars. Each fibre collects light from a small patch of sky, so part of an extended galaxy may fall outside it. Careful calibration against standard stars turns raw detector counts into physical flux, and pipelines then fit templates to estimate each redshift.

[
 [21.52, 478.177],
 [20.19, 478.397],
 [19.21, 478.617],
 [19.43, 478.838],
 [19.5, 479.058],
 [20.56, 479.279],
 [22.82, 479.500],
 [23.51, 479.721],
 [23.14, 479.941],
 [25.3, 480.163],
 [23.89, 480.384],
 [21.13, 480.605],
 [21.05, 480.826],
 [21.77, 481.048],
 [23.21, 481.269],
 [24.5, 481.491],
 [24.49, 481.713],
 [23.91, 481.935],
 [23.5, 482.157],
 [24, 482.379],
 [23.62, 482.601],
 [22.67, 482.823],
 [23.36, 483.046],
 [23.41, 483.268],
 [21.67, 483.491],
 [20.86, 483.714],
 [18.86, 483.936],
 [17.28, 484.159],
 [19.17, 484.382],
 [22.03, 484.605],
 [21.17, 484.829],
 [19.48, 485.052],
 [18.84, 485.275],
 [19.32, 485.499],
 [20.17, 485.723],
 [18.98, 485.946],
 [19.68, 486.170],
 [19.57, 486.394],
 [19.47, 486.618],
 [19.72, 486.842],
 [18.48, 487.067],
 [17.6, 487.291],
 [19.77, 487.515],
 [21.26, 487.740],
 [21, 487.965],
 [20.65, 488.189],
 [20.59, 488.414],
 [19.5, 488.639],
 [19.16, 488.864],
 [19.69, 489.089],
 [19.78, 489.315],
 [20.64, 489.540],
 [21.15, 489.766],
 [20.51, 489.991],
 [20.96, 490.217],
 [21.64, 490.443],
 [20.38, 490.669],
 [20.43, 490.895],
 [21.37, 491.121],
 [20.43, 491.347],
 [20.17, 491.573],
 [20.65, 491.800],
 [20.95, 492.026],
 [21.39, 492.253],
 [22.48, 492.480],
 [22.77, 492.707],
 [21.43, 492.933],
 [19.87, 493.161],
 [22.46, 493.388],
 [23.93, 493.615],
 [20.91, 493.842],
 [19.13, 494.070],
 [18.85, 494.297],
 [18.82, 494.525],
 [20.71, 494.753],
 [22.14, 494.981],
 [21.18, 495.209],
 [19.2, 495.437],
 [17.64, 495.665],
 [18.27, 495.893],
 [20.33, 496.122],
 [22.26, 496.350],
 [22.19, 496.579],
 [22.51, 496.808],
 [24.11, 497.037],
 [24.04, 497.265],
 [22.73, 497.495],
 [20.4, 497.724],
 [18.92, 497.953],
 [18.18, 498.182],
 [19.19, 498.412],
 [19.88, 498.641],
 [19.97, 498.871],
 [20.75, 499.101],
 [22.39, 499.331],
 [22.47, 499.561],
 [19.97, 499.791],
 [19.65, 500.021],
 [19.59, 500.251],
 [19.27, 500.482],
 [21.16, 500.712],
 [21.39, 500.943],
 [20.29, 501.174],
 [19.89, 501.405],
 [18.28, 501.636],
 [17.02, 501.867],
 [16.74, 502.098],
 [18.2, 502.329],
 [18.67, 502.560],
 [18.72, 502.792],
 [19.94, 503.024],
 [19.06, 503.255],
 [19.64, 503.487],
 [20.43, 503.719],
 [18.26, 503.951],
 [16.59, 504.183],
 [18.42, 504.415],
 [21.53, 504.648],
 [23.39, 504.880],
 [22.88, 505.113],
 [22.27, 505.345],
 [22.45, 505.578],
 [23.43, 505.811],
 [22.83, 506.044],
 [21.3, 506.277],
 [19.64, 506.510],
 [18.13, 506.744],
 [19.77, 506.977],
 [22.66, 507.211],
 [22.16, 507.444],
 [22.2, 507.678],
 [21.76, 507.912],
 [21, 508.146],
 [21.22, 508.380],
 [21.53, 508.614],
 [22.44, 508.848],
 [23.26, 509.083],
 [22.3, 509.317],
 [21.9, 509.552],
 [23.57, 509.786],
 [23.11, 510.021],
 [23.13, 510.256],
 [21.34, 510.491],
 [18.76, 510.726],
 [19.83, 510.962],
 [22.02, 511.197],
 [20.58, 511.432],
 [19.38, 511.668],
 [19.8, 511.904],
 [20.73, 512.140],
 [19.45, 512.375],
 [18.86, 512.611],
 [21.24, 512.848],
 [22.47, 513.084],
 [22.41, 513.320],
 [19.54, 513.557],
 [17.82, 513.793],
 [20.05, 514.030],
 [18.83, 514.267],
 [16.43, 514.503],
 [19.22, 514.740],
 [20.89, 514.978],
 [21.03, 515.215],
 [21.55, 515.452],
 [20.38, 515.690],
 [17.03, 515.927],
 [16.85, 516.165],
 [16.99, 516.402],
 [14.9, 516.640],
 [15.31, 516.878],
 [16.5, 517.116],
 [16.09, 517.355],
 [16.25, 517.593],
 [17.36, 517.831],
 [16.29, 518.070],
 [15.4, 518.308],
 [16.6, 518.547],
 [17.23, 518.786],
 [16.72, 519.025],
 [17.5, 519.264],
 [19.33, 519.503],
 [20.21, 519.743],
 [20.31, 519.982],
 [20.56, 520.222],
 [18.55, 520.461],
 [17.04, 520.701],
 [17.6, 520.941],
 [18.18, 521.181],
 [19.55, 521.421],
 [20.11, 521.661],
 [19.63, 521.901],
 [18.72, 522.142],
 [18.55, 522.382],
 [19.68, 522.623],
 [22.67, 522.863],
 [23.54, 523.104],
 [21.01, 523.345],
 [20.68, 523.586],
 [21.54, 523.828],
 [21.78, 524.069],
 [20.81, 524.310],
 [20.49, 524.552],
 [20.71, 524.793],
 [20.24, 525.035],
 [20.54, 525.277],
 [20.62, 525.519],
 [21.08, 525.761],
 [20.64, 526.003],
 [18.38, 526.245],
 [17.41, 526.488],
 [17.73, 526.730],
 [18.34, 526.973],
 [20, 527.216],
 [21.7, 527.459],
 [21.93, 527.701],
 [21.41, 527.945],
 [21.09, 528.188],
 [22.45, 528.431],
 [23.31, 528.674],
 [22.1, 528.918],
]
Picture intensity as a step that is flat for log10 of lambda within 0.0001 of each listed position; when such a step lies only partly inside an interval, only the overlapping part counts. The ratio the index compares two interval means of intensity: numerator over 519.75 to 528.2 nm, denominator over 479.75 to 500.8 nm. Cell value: 1.0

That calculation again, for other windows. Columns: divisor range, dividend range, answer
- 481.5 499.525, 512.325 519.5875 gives 0.88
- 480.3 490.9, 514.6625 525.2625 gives 0.90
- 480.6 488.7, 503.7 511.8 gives 1.02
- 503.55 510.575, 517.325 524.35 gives 0.88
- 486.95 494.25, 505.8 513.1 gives 1.03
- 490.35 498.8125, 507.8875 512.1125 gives 1.03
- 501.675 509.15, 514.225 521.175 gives 0.87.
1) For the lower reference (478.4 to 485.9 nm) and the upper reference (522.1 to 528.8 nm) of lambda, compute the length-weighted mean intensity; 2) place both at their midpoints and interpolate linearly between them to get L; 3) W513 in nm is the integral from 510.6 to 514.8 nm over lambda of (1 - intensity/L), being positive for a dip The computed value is 0.22 nm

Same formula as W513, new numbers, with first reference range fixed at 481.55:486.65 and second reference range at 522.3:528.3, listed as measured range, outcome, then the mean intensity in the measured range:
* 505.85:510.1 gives -0.19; 21.7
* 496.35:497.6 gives -0.12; 23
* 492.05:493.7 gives -0.07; 22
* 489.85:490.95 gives 0.01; 20.8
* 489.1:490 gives 0.03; 20.4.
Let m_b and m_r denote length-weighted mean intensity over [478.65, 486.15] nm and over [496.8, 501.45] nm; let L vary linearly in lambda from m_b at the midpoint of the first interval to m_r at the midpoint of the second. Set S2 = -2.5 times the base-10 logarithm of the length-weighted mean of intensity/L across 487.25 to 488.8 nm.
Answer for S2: 0.06 mag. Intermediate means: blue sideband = 21.7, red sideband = 20.8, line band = 20.1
